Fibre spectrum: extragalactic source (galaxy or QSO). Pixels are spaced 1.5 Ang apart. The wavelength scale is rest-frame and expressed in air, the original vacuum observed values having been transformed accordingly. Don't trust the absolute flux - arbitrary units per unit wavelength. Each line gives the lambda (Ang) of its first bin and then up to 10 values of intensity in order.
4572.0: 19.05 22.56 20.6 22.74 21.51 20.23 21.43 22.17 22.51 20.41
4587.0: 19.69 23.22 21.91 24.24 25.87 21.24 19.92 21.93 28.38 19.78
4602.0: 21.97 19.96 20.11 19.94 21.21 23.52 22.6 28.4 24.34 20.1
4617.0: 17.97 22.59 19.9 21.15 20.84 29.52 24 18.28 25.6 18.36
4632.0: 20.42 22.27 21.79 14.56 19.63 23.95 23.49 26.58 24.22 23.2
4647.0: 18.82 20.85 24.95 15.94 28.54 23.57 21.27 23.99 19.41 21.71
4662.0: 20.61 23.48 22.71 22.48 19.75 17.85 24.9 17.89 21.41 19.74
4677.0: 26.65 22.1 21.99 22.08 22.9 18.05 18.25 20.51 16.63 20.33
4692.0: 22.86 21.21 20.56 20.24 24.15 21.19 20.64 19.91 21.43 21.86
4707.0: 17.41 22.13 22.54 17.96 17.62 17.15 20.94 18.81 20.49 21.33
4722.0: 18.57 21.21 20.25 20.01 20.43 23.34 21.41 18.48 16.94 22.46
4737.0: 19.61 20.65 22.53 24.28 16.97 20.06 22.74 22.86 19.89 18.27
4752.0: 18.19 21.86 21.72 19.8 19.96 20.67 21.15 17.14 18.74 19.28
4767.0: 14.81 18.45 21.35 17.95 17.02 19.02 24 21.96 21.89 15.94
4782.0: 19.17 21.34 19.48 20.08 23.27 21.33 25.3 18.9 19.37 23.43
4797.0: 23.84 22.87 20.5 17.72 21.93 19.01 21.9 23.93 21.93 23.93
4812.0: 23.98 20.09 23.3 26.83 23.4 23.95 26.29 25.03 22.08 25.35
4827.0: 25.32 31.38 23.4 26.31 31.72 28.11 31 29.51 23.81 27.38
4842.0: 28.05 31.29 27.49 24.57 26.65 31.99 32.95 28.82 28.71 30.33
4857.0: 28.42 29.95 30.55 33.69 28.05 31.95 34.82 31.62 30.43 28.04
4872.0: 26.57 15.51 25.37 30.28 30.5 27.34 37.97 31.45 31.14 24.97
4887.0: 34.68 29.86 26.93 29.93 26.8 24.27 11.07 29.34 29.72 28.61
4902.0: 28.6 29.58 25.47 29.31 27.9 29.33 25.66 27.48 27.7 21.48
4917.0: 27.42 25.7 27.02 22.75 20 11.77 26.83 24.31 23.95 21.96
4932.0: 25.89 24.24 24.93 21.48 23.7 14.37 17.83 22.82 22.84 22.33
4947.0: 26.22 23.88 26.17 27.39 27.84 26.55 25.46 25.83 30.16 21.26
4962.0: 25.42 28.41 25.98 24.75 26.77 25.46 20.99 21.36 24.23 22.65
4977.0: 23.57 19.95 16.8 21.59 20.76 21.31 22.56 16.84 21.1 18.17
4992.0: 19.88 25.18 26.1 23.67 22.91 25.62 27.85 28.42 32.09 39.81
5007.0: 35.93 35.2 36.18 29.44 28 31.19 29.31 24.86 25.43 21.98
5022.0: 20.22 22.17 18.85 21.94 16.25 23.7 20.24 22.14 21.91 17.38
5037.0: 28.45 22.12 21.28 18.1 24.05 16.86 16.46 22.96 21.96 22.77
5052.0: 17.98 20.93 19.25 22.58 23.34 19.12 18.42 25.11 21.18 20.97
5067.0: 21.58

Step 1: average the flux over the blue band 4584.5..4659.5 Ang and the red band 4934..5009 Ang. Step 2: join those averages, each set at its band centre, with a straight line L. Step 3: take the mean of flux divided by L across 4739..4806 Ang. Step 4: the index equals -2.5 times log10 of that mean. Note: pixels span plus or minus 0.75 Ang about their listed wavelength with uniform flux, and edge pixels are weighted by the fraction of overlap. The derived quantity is 0.136 mag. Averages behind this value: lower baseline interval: 22.1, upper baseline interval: 24.4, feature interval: 20.4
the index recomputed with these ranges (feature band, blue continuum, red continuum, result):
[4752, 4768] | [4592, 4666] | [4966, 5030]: 0.18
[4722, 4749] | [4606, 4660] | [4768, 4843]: 0.10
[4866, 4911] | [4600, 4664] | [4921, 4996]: -0.23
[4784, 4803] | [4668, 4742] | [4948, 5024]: 0.04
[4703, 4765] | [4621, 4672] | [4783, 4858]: 0.16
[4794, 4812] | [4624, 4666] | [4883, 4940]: 0.11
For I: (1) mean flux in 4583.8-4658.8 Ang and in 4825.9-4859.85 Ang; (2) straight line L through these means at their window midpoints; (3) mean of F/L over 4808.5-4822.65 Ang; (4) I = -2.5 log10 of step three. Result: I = 0.163 mag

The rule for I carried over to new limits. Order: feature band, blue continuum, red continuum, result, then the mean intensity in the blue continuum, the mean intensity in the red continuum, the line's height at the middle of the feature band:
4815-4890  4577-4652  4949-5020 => -0.168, 21.9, 25.6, 24.3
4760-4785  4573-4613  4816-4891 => 0.341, 22.1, 28.4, 26.5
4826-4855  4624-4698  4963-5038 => -0.220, 21.6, 24.5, 23.1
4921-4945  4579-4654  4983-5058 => 0.077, 22.1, 23.8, 23.4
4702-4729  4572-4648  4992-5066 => 0.125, 22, 24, 22.5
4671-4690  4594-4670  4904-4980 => 0.073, 21.9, 24.3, 22.3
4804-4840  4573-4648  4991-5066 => -0.097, 22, 23.9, 23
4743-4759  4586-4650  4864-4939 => 0.187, 22.1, 26.6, 24.2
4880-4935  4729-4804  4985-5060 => -0.186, 20.4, 23.8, 22.3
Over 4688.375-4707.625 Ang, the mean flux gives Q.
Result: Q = 20.7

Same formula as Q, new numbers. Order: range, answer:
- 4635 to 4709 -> 21.4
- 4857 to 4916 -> 28.3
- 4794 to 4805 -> 21.2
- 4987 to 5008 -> 26.2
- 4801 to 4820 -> 22.5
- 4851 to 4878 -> 29.2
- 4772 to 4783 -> 19.8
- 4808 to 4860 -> 26.9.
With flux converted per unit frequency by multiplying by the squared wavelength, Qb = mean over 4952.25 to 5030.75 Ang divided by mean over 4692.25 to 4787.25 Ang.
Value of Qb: 1.4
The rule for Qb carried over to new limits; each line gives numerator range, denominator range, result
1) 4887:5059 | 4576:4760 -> 1.29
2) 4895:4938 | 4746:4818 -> 1.27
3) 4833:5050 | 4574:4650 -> 1.34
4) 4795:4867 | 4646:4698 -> 1.33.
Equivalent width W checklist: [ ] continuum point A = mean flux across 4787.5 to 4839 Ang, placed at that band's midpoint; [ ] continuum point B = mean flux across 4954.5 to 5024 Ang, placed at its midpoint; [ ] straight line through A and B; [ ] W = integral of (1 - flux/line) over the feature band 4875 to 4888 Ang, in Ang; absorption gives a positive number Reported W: -3.3 Ang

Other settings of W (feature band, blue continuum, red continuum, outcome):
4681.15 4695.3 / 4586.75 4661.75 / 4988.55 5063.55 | 1.3 Ang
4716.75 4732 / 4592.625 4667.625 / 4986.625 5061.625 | 1.3 Ang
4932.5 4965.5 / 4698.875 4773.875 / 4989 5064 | -2.1 Ang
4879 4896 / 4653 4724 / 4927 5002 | -4.5 Ang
